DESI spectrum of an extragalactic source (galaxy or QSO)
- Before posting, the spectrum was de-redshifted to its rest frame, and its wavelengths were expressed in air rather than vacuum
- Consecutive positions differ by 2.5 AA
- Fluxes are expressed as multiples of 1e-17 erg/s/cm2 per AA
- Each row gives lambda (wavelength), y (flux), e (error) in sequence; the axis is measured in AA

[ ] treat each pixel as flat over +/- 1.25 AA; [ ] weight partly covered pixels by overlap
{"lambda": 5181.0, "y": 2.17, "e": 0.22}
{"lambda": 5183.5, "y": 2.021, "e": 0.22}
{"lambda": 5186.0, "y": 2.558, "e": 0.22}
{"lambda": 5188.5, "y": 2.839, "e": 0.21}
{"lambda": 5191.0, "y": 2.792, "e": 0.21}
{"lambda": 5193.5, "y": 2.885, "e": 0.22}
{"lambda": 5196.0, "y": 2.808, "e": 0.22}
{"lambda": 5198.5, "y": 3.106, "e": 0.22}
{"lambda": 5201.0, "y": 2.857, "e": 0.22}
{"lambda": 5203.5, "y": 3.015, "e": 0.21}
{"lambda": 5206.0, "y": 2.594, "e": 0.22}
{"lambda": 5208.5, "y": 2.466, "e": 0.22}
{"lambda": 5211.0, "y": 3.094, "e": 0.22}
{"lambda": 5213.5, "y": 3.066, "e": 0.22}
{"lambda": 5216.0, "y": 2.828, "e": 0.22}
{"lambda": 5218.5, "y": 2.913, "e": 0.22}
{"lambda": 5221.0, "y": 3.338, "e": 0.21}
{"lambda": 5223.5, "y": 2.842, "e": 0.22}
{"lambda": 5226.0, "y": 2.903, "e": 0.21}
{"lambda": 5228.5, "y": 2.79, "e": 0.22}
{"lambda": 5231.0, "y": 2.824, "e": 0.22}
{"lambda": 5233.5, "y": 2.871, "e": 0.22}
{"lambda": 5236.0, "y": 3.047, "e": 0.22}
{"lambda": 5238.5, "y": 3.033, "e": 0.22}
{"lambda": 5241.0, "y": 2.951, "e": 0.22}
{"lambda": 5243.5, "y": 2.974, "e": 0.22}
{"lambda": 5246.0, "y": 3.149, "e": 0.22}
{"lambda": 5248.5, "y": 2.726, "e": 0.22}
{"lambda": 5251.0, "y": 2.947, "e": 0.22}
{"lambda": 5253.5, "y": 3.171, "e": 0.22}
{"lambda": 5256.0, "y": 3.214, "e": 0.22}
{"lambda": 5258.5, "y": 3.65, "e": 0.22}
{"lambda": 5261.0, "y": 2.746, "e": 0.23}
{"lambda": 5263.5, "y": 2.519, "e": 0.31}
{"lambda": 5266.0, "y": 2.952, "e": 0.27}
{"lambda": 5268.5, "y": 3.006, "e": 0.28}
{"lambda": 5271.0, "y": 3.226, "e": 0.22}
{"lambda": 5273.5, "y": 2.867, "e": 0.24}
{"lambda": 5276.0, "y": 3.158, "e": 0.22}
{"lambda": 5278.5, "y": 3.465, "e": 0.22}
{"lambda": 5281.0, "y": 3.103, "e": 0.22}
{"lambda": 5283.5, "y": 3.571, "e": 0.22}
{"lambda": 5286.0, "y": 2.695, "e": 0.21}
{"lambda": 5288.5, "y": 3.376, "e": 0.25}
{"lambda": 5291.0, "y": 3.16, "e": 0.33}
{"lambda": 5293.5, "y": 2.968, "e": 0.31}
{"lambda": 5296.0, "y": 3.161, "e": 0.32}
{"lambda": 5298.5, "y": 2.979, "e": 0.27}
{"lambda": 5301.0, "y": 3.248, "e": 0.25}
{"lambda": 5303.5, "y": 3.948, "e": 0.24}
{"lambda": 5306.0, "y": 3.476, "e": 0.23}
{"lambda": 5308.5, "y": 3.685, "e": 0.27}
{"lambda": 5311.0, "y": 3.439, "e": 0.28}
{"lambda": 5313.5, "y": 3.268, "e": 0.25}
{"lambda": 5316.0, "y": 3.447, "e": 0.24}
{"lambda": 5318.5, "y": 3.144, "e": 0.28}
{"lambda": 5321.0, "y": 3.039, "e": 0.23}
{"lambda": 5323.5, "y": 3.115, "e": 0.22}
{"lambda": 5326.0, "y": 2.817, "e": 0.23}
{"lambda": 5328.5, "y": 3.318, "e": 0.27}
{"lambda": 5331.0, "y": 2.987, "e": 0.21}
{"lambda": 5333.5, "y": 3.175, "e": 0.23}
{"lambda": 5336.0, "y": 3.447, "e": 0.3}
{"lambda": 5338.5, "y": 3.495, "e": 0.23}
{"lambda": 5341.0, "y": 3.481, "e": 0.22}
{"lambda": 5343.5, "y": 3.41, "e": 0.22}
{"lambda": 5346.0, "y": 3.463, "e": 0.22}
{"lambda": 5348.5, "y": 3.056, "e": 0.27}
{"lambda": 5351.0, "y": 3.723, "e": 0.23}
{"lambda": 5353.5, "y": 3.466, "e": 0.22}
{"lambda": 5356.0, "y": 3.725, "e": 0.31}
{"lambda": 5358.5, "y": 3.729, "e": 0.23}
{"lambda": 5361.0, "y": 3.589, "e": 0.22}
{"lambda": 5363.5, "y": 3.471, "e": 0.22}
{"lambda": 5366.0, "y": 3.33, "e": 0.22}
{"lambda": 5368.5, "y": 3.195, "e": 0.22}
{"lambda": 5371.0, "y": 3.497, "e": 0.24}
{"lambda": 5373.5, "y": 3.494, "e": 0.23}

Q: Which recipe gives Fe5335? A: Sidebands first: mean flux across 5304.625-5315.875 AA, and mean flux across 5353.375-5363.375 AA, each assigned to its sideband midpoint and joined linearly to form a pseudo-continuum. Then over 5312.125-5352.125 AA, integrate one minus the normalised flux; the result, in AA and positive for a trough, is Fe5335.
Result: 3.0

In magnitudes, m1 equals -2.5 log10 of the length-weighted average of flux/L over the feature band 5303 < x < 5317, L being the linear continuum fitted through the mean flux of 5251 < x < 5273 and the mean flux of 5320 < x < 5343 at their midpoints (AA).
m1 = -0.12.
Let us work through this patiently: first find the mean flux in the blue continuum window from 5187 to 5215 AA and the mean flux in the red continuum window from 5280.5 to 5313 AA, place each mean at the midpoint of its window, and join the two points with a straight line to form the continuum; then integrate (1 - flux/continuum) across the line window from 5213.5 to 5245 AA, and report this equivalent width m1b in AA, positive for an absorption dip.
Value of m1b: 0.4 AA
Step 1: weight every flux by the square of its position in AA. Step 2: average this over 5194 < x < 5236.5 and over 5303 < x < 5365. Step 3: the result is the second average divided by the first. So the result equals 1.22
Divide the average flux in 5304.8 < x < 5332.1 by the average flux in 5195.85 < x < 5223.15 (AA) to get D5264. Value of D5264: 1.1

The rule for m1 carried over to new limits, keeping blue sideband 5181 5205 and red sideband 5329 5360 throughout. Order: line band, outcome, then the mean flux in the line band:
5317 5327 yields 0.095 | 3.04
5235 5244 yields -0.021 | 3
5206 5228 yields -0.024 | 2.91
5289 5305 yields -0.014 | 3.25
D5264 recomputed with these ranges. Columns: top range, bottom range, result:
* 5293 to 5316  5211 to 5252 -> 1.14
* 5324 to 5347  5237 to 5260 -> 1.06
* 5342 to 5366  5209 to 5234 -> 1.19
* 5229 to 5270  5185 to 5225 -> 1.04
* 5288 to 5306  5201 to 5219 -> 1.15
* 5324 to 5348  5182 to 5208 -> 1.20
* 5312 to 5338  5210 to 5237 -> 1.08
